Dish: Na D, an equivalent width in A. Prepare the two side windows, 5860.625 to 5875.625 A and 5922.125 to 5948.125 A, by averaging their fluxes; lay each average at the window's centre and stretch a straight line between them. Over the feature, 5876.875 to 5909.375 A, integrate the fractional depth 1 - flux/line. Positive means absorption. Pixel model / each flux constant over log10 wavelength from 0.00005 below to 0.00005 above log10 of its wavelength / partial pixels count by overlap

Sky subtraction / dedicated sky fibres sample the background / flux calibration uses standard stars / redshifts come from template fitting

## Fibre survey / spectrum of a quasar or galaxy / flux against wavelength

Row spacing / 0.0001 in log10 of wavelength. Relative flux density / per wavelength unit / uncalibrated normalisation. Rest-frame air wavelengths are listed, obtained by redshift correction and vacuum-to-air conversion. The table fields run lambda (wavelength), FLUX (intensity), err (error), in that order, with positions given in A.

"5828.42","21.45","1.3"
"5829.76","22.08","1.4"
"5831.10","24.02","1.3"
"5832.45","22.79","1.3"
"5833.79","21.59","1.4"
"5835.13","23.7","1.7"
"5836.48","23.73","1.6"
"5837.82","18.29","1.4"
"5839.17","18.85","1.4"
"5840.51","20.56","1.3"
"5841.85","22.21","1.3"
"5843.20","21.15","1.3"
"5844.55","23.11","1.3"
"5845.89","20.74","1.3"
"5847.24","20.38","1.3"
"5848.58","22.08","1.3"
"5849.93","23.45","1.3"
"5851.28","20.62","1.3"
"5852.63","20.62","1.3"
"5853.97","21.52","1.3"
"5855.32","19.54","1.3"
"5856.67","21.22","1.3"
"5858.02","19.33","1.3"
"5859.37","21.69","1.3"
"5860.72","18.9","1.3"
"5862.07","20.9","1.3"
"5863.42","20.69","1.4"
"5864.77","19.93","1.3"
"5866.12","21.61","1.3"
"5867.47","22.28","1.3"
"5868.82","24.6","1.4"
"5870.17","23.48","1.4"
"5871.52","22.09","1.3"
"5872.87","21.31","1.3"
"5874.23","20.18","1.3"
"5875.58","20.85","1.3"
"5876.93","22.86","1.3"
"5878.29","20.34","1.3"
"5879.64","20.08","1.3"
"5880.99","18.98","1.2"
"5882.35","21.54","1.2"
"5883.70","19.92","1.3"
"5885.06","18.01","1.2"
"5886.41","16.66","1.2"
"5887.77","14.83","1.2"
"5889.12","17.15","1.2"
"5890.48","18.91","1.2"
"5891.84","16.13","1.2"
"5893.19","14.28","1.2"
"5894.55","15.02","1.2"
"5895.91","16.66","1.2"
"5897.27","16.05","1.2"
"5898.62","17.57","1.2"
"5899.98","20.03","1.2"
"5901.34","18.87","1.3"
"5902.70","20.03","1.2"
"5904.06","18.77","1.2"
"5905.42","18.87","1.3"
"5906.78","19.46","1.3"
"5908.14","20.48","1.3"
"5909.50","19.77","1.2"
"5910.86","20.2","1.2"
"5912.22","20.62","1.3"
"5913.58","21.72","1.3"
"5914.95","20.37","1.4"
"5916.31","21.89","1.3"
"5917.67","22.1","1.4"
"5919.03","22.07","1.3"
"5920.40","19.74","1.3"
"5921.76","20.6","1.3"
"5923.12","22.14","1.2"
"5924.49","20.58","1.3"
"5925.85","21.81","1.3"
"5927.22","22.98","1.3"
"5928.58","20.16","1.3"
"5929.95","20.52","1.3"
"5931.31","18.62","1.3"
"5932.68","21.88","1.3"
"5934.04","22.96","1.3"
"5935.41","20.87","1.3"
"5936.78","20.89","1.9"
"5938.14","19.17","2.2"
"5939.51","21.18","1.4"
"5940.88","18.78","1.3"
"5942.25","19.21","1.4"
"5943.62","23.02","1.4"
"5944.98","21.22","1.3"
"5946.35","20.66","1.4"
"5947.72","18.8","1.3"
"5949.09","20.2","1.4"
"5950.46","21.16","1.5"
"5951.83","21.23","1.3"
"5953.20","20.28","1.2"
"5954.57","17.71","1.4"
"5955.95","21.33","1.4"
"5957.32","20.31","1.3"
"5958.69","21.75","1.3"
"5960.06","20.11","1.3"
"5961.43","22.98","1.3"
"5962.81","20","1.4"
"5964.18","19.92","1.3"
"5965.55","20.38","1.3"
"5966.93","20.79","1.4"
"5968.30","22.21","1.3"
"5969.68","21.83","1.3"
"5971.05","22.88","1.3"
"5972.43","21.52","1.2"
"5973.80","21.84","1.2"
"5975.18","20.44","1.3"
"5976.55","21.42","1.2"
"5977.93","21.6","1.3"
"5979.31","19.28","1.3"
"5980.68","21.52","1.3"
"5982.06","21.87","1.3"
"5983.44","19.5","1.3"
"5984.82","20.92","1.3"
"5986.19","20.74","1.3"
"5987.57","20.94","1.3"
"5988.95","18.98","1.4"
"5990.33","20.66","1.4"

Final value 4.48 A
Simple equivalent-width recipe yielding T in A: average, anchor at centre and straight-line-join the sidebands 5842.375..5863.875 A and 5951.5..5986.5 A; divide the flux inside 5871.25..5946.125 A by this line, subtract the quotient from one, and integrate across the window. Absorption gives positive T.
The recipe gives 4.1 A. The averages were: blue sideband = 21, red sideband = 20.9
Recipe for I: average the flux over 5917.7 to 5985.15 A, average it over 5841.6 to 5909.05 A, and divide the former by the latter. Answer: 1.05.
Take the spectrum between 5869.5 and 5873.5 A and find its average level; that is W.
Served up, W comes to 22.3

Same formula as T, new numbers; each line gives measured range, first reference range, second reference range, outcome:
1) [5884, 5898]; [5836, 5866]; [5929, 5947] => 2.9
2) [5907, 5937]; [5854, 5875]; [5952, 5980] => 0.0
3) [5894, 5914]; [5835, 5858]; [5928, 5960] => 1.8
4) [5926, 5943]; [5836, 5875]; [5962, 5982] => 0.4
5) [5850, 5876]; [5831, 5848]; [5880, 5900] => -2.1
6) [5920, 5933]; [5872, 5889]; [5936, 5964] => -0.5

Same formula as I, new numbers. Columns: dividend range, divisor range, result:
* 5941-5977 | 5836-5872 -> 0.98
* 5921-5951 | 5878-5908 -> 1.15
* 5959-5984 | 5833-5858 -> 0.99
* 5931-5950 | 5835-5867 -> 0.98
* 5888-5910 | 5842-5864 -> 0.85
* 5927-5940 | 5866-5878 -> 0.94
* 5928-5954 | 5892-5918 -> 1.08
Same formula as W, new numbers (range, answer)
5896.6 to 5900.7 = 17.9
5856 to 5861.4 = 20.3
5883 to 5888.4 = 17.4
